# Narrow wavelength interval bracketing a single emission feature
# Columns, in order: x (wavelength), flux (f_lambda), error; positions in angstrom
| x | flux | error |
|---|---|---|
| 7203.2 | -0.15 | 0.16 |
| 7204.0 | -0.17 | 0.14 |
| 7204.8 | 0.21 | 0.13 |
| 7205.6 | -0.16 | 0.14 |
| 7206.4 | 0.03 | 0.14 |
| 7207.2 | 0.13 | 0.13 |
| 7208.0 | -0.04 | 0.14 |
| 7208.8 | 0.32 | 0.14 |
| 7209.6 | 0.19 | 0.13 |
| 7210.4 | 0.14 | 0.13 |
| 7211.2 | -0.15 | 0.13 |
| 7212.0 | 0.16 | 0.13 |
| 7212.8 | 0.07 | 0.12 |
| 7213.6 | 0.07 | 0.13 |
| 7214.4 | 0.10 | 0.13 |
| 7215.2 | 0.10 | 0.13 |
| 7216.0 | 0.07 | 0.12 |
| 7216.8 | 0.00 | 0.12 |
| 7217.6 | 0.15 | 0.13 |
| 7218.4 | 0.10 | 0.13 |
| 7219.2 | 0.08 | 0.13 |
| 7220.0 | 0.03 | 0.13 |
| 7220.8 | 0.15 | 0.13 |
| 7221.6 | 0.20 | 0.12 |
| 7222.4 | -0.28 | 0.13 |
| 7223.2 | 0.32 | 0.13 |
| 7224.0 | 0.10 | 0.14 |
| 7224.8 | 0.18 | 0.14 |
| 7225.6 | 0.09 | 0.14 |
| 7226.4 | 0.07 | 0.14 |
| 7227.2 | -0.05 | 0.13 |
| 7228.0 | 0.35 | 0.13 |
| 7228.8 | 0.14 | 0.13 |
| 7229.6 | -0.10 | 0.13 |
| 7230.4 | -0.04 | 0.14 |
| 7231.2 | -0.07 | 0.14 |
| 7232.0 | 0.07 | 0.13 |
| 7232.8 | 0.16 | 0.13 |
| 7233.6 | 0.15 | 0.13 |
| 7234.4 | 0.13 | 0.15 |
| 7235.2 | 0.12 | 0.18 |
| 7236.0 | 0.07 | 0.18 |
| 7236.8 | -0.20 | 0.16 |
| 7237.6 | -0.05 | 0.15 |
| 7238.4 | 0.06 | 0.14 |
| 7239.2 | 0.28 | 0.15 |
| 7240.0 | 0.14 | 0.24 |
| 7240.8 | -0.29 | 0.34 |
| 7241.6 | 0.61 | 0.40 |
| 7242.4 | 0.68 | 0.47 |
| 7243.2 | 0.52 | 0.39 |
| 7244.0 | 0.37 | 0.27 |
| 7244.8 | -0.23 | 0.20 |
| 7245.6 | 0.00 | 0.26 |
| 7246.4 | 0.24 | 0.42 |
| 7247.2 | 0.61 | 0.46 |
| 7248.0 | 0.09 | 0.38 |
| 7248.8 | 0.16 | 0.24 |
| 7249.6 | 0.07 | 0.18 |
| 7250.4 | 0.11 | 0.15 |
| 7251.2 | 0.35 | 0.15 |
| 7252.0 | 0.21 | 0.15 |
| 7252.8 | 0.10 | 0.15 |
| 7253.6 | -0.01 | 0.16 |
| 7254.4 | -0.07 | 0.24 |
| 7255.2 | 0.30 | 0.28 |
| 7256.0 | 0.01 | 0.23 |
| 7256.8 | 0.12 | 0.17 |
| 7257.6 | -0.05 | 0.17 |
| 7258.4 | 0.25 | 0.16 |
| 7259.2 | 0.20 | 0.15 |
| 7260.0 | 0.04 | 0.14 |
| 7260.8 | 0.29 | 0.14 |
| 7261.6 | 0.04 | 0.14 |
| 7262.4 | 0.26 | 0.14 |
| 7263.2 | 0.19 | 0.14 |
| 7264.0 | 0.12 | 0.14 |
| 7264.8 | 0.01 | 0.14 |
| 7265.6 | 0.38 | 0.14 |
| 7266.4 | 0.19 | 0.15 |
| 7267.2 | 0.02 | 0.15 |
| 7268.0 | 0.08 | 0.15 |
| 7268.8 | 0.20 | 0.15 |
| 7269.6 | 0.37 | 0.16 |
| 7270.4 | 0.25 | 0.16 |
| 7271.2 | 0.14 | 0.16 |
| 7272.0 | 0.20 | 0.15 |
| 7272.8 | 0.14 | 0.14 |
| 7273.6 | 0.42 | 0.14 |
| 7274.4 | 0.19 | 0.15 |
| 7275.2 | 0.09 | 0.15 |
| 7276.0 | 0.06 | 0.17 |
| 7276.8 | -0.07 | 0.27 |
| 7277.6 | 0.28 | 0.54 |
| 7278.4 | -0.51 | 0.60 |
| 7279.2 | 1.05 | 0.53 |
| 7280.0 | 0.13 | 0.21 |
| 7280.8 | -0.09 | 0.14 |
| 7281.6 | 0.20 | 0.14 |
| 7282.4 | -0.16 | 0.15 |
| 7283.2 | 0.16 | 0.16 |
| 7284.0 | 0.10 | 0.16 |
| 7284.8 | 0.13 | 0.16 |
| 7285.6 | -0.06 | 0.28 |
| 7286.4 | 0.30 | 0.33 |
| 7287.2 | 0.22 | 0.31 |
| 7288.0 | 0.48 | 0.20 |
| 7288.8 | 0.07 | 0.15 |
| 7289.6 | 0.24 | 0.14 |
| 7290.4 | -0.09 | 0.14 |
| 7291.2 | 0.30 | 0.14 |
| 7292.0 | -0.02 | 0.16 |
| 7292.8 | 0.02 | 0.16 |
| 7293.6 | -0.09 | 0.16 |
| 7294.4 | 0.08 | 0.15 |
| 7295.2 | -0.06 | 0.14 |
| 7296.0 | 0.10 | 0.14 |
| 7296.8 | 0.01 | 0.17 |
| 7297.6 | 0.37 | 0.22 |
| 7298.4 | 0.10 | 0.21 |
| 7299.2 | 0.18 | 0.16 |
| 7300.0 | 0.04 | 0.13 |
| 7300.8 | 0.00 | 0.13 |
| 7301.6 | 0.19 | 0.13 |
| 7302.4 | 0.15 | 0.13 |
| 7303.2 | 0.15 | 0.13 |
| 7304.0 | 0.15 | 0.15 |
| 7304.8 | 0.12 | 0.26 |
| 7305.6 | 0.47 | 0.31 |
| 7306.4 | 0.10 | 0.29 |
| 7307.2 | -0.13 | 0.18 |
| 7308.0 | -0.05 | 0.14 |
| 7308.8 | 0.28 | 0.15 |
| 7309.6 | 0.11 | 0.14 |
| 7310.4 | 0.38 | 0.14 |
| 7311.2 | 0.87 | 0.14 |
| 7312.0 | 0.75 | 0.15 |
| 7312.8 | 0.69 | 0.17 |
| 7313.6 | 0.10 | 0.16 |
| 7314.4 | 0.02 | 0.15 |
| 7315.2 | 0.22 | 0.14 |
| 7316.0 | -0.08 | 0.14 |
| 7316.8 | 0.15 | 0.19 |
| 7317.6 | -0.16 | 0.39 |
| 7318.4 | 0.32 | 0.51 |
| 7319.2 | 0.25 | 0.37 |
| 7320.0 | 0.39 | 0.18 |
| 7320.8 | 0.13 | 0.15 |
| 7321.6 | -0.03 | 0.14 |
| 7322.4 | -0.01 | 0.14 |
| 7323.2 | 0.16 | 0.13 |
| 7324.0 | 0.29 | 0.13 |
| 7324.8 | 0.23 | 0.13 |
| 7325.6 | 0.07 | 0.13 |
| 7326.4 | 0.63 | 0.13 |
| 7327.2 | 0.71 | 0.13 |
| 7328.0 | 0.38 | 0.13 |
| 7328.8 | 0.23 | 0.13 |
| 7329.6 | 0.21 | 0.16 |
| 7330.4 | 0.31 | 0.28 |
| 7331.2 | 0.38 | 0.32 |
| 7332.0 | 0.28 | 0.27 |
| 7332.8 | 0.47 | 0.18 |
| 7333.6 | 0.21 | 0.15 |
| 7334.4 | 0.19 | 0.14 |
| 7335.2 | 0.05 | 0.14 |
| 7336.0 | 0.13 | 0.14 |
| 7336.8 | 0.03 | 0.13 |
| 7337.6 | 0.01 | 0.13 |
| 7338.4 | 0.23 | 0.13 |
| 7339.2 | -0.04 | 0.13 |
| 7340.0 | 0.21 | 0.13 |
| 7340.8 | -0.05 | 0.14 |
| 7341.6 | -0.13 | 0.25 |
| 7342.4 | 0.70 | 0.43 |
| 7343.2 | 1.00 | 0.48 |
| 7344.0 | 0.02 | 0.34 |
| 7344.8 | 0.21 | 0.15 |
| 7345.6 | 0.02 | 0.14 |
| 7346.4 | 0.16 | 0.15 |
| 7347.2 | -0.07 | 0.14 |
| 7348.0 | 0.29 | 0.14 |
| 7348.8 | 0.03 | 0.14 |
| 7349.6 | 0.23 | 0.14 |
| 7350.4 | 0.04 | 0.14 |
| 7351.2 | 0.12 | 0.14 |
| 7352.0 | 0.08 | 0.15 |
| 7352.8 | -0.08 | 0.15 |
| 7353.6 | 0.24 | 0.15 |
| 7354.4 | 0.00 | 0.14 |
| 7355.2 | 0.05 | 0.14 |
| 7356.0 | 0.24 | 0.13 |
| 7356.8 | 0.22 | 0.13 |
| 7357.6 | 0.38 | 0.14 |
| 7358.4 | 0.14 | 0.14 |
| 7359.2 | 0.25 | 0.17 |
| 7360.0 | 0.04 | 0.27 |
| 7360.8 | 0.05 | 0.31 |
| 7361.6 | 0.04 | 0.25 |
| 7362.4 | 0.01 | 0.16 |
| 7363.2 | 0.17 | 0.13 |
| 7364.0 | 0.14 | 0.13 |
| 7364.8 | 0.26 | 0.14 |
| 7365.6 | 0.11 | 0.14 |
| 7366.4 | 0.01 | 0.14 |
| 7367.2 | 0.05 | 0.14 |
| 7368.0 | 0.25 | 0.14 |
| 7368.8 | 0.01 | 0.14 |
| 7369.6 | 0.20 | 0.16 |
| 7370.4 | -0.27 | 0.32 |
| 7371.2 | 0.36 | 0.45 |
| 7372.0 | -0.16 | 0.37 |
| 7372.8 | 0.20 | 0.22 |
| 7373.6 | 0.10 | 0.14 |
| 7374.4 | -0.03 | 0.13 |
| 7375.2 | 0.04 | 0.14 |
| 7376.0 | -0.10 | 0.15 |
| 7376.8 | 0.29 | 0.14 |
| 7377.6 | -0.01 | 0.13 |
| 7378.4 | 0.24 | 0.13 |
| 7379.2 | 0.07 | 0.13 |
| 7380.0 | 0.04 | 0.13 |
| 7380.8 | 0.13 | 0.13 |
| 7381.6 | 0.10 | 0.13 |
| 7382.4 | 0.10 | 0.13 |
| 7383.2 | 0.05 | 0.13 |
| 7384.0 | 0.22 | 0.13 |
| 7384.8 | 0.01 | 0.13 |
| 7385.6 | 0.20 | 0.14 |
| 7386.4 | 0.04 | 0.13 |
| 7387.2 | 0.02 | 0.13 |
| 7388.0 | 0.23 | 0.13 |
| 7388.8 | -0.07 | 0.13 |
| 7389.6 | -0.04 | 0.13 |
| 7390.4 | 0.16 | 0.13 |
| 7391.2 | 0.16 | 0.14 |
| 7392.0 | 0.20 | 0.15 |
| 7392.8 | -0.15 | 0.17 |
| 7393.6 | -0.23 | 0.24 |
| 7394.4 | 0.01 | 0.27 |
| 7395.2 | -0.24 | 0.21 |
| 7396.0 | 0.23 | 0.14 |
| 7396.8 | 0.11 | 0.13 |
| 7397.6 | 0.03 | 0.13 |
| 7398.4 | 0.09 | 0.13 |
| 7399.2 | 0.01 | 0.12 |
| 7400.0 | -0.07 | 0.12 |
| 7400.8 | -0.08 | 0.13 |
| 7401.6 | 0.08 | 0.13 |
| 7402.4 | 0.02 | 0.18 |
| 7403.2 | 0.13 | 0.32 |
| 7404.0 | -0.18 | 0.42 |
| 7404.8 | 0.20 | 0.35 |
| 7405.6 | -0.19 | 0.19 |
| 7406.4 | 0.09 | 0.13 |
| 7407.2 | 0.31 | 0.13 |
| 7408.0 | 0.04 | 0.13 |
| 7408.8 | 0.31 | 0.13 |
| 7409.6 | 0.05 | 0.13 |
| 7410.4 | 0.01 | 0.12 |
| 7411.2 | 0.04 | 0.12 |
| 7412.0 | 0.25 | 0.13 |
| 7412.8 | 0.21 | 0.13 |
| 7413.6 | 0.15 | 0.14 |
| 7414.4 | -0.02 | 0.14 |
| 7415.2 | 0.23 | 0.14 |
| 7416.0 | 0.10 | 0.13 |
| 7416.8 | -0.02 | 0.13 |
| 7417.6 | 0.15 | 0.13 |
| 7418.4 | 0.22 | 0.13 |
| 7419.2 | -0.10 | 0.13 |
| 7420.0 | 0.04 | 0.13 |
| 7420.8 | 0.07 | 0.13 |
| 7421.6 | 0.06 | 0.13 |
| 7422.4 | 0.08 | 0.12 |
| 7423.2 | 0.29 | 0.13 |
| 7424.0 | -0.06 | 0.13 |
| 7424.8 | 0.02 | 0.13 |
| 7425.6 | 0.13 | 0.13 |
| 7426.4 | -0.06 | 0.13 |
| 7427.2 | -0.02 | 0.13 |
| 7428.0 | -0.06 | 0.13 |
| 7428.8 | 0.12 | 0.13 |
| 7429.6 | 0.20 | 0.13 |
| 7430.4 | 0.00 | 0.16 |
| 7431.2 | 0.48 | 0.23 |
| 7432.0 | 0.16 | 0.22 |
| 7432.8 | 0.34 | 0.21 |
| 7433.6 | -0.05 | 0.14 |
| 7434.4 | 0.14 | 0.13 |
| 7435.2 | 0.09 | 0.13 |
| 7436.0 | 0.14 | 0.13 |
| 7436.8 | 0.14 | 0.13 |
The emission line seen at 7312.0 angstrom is [S II] 6716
